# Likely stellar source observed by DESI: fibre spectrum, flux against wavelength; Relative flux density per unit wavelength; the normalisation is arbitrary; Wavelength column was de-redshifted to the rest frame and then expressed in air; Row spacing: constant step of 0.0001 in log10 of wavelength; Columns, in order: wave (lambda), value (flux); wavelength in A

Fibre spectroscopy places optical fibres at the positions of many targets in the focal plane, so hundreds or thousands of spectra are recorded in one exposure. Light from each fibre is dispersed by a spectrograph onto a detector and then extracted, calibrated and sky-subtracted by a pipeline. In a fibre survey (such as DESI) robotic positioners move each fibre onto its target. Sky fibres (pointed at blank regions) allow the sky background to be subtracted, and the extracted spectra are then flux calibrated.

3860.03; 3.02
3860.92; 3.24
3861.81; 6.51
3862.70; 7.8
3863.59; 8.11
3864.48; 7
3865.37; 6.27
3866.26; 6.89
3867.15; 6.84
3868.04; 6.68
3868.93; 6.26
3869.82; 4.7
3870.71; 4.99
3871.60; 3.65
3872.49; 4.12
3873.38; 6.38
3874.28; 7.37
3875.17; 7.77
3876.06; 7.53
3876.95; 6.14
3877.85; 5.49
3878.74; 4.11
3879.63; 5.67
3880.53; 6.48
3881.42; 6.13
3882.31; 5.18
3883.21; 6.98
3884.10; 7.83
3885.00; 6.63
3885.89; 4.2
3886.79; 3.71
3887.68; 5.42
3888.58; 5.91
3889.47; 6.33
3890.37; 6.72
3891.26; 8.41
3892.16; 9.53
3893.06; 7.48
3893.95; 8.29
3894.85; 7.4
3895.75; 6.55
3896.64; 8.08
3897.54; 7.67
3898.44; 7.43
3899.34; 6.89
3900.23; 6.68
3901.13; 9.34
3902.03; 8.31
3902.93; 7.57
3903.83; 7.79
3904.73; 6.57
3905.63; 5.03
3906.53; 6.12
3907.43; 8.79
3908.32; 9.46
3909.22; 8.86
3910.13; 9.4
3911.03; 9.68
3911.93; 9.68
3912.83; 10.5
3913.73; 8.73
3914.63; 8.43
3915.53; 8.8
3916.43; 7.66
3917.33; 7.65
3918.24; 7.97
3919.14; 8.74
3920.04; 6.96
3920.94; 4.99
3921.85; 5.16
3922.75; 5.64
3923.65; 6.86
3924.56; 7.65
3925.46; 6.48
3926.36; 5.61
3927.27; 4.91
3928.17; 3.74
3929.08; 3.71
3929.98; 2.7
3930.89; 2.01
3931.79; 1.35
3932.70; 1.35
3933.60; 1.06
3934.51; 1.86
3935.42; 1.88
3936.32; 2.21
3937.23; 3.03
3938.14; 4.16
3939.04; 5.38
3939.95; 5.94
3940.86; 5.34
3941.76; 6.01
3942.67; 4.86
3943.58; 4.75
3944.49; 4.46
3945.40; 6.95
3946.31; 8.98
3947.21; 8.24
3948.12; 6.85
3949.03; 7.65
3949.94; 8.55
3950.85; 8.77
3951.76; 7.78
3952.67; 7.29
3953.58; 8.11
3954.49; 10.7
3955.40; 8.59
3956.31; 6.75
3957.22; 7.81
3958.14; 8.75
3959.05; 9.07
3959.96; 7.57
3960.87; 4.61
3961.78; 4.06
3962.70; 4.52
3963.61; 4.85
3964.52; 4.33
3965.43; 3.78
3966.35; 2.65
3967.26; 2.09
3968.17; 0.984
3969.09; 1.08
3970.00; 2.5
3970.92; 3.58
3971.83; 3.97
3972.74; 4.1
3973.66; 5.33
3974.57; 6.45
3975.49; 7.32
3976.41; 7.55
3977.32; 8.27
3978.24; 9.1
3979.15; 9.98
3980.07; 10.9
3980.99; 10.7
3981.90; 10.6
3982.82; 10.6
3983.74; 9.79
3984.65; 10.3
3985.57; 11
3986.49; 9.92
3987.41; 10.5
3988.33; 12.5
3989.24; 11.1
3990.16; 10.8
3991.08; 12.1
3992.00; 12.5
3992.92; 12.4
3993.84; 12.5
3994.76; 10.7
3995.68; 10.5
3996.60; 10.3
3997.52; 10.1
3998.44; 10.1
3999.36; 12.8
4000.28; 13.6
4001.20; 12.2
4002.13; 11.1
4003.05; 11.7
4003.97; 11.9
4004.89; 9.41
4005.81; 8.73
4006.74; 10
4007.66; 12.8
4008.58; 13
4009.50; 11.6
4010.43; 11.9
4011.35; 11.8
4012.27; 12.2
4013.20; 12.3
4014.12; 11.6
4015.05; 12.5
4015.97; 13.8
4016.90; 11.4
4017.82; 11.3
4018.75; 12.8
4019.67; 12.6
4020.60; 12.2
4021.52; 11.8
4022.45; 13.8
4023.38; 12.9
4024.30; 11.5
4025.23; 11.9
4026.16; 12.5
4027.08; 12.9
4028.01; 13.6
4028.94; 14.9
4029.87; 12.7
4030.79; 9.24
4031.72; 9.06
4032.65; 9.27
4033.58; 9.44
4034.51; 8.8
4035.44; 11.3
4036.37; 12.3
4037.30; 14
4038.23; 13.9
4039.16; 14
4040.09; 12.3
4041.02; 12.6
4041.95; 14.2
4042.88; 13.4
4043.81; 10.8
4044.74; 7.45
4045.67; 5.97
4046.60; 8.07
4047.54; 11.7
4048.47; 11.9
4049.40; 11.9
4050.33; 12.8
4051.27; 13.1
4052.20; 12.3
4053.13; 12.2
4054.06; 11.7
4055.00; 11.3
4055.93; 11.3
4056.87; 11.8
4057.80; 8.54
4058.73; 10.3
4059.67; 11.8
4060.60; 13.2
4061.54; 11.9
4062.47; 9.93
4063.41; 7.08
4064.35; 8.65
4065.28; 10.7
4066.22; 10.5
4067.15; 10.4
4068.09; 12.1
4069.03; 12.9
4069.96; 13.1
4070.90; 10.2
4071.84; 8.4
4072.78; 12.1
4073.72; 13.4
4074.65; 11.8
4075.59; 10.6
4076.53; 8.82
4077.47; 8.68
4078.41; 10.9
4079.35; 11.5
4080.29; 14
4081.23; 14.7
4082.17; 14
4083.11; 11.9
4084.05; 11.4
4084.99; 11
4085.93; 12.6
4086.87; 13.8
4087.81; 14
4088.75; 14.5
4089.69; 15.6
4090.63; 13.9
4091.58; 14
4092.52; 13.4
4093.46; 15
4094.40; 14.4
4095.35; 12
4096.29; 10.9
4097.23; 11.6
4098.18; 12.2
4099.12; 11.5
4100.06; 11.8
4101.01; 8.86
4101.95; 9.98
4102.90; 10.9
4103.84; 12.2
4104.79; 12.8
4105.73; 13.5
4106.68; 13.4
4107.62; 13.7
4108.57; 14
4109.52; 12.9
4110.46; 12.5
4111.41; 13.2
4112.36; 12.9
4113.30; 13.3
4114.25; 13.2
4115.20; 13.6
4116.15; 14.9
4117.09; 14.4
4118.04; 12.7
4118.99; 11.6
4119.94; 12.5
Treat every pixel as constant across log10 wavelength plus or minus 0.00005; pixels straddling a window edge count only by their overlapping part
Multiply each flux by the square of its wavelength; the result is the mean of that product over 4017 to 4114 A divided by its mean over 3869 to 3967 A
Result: 2.02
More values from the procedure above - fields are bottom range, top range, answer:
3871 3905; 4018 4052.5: 1.90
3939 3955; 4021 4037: 1.72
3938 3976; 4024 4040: 2.10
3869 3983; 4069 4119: 2.14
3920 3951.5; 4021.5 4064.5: 2.40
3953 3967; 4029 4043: 1.93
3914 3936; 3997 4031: 2.44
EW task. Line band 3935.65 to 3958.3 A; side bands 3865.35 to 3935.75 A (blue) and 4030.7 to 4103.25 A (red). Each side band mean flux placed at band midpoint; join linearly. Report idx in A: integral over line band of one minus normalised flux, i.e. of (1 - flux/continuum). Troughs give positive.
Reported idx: 3.6 A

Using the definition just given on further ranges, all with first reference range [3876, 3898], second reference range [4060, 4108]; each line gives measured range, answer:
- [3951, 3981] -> 8.7 A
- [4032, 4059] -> -1.0 A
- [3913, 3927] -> 0.4 A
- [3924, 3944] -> 10.0 A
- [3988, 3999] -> -2.1 A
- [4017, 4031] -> -2.9 A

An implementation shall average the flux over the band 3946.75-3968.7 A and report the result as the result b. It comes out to 6.41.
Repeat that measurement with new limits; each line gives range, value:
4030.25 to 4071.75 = 11.1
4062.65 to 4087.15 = 11.3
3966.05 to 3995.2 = 8.28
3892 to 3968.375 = 6.37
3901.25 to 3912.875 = 8.24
